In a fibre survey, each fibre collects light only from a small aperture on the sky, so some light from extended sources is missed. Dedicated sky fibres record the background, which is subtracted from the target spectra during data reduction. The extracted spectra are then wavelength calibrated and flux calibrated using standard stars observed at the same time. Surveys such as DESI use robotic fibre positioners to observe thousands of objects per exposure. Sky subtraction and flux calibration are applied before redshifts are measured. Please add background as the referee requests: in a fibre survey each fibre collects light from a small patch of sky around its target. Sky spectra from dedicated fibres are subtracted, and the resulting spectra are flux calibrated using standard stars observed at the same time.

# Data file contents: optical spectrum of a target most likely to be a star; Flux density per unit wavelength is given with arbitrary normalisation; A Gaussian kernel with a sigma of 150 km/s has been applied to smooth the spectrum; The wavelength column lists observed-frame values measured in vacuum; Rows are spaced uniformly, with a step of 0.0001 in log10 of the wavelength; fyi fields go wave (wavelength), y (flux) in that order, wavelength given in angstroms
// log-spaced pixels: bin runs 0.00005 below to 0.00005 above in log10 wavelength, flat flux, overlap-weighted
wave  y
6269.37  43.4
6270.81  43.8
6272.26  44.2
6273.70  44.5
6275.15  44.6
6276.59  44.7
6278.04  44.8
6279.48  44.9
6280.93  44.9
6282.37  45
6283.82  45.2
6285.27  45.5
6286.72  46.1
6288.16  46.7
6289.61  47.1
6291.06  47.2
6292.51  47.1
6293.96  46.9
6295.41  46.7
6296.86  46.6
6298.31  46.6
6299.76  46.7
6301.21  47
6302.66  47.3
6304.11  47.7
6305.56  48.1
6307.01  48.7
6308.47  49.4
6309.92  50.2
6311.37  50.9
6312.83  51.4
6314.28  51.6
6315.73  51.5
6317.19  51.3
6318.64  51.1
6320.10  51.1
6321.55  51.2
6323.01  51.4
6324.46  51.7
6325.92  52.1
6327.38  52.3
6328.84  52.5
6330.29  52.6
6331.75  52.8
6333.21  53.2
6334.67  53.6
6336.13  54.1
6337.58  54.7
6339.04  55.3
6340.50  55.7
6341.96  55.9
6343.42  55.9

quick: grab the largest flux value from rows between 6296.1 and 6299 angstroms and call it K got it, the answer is 46.6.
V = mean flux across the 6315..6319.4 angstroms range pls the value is 51.3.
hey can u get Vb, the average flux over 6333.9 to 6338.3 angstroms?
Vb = 54.2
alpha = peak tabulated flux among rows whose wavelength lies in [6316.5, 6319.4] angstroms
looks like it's 51.3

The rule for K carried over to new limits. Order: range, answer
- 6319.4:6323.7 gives 51.4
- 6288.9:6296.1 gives 47.2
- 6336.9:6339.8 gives 55.3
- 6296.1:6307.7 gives 48.7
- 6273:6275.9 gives 44.6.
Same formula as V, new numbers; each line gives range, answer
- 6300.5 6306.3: 47.6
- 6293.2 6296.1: 46.8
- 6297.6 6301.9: 46.8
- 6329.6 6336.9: 53.3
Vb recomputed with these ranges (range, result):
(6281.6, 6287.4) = 45.4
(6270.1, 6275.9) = 44.3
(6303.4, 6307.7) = 48.2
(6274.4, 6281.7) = 44.8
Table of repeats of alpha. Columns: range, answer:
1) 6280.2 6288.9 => 46.7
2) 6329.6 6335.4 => 53.6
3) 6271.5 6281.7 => 44.9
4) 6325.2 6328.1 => 52.3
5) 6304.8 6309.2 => 49.4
